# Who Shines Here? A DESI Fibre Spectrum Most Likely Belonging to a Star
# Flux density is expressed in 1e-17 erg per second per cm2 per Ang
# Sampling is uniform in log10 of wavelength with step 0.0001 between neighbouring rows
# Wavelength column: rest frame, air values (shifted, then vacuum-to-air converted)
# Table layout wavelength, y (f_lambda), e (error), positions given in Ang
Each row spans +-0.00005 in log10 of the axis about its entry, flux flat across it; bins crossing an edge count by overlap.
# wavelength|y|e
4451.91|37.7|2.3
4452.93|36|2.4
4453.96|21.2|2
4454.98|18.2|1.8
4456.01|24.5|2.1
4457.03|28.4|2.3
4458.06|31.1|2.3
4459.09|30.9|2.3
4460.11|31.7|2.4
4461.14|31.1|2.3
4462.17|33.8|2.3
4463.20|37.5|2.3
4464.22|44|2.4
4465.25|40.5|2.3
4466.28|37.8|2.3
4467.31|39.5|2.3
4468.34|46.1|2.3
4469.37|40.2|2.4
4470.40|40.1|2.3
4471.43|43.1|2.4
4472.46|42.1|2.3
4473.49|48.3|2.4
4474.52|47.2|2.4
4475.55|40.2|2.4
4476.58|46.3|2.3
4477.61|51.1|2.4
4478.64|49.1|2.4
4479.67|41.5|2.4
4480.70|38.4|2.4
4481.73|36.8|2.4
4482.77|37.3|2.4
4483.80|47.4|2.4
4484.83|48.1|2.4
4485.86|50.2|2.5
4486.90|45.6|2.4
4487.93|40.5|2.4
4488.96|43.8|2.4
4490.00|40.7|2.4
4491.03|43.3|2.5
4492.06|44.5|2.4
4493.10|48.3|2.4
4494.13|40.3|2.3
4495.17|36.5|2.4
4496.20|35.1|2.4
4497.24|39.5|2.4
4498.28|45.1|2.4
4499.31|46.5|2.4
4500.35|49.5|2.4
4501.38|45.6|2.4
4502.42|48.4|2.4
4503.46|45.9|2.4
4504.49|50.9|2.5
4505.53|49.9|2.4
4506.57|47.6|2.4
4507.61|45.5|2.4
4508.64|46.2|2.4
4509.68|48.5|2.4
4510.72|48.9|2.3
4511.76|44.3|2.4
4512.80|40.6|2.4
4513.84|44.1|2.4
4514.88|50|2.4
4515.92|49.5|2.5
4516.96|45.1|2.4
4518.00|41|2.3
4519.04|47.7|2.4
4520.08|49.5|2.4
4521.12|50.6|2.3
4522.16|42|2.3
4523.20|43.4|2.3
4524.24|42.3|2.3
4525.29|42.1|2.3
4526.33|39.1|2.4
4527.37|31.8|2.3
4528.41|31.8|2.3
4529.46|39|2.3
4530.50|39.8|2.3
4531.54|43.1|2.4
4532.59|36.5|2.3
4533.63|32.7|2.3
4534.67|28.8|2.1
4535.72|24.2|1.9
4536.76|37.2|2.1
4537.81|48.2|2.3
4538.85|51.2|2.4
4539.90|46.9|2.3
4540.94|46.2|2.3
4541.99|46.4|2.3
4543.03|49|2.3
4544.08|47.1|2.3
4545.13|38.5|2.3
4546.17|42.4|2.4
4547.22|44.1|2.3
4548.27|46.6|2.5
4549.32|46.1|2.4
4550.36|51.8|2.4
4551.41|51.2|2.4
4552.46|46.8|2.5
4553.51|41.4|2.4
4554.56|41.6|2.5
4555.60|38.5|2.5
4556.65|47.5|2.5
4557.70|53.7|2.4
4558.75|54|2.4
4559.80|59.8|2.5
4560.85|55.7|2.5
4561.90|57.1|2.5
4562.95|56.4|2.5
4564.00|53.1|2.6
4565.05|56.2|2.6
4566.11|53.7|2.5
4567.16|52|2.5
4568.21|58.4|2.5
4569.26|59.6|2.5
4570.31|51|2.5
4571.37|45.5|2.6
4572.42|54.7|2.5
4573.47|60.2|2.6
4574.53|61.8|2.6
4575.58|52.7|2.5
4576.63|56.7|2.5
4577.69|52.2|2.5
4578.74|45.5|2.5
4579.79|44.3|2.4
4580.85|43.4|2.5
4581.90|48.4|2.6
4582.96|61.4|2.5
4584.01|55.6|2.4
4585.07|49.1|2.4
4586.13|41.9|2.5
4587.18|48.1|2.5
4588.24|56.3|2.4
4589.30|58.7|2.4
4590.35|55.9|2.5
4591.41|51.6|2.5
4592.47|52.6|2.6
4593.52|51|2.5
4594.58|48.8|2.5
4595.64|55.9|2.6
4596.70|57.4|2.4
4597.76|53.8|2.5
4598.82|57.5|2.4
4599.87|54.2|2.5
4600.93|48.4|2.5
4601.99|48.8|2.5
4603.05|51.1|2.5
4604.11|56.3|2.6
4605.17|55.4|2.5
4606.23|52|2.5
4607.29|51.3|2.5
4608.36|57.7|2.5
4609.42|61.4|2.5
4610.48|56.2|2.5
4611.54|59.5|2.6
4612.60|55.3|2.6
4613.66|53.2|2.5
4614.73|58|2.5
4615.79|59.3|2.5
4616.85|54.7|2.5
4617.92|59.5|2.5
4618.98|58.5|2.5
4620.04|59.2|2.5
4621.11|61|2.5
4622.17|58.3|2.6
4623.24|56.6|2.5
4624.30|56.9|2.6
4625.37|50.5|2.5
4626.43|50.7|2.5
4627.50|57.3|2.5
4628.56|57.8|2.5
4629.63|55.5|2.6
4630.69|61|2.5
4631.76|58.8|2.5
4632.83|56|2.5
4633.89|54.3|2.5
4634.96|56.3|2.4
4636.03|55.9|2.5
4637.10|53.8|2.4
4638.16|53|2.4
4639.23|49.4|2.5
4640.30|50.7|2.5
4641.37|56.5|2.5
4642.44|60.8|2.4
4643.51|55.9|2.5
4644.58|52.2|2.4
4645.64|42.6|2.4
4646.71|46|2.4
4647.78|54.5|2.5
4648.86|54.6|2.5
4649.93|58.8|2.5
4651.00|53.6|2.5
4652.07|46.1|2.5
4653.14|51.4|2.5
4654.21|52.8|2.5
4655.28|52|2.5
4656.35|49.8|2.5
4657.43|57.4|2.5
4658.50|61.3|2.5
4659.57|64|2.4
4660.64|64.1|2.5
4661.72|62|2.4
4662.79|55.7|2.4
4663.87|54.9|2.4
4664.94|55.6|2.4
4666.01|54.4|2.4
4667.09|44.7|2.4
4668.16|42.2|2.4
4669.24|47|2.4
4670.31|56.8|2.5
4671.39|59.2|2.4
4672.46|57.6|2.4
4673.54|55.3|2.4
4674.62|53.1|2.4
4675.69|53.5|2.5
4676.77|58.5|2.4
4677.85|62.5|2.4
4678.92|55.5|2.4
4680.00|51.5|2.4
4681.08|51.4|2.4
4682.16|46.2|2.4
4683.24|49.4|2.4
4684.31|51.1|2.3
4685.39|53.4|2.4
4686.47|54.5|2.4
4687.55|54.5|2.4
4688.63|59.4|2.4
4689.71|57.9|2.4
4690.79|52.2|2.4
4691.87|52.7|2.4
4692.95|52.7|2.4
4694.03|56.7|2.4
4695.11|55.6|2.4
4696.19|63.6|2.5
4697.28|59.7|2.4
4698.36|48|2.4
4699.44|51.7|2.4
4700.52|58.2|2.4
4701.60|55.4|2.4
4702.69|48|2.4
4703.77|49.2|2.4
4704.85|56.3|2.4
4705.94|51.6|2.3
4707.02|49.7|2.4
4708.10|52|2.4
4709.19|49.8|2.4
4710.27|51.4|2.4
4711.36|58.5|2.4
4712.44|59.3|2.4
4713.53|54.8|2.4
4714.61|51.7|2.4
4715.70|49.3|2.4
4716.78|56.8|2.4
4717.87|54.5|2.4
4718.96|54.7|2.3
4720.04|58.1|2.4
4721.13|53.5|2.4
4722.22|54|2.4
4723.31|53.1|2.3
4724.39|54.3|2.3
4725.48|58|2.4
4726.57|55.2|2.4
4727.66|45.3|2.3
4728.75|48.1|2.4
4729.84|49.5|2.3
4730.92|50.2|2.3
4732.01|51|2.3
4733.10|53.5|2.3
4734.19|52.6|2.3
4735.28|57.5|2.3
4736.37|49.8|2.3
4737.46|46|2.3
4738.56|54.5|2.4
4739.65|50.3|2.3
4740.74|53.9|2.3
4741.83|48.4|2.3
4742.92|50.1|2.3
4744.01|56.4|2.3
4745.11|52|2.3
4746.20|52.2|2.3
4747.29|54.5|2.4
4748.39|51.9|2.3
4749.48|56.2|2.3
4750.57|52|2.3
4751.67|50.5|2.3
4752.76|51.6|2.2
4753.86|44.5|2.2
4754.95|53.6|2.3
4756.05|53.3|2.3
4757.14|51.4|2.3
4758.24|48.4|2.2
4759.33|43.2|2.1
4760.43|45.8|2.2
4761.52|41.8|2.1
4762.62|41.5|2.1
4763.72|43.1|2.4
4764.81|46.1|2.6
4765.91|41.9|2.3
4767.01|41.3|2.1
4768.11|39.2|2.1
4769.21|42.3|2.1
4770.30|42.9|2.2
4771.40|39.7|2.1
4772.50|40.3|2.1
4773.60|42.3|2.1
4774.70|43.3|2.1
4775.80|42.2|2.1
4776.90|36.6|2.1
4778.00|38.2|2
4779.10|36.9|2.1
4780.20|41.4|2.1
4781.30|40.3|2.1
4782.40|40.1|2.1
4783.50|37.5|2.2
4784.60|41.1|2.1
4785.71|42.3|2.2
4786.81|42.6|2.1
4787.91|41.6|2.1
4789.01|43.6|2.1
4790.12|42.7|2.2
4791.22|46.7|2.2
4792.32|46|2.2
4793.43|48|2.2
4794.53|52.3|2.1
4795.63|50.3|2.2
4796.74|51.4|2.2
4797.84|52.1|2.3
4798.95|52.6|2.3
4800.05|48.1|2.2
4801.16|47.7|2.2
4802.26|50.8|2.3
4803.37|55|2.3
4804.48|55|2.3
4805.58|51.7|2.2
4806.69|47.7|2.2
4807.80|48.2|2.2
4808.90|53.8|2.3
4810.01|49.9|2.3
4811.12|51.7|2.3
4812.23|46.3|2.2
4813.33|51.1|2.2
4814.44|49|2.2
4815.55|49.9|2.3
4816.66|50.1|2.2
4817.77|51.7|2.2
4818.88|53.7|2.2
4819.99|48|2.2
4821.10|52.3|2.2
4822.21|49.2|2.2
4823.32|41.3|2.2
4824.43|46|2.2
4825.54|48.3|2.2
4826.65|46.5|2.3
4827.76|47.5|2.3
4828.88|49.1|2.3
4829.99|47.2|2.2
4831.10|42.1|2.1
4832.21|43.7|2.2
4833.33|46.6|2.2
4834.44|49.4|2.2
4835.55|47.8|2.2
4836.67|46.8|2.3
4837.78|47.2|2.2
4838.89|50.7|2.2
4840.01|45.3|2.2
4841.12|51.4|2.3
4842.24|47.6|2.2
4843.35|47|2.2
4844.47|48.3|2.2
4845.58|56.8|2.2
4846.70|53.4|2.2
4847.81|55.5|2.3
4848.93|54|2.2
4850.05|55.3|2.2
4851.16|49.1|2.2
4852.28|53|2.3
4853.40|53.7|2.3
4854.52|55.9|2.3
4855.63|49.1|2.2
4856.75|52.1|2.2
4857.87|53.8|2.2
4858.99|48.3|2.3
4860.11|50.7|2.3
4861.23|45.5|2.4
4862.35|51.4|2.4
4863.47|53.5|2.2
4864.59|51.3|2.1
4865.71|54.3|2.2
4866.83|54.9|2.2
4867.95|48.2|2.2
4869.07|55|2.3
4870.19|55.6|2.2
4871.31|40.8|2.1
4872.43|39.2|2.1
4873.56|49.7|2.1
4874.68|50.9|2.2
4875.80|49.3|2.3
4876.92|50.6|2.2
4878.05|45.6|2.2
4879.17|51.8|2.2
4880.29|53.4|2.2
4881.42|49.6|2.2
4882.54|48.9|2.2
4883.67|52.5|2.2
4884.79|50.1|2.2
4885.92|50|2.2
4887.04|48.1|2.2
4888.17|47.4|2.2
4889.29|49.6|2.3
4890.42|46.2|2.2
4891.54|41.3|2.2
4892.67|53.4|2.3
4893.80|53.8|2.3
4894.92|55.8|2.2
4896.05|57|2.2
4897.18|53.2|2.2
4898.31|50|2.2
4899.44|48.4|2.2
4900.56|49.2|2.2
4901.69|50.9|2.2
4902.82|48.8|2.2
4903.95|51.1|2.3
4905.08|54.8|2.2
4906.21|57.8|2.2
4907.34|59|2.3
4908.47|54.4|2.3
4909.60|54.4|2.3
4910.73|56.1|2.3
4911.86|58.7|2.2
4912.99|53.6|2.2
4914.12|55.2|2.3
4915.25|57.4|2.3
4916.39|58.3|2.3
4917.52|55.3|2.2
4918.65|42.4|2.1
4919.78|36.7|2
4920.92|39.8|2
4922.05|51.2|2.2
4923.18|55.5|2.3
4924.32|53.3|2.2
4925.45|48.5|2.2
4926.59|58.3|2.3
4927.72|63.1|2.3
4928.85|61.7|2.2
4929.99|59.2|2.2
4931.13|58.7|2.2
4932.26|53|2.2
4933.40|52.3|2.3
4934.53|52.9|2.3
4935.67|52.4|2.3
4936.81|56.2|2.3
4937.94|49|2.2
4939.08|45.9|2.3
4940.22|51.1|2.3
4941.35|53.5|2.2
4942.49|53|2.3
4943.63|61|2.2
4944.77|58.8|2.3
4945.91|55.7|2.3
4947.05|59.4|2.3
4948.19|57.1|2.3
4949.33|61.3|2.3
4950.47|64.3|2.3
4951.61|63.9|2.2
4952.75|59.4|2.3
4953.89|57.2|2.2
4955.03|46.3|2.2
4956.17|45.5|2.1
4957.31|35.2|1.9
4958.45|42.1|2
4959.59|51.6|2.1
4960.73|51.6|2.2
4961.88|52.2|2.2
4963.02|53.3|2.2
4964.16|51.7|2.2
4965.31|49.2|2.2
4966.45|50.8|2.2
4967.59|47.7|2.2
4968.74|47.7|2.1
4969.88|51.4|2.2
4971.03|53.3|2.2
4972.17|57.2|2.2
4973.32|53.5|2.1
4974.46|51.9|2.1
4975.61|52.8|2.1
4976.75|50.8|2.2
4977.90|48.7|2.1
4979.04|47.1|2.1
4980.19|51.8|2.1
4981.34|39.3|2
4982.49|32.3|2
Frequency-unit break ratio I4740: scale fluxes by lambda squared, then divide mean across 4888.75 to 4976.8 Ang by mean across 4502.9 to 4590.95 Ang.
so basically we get 1.31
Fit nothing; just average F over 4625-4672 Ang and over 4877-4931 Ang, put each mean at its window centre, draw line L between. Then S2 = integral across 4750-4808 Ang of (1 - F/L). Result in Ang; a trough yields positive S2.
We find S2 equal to 8.4 Ang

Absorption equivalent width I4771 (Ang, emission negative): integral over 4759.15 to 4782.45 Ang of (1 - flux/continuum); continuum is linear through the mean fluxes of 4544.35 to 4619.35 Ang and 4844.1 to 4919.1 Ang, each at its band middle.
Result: 4.76 Ang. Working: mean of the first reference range 52.5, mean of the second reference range 51.7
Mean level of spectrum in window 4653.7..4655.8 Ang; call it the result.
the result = 52.4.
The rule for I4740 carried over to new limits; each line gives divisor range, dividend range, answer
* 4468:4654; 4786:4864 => 1.12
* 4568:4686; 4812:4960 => 1.06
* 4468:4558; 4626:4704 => 1.33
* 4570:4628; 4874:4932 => 1.10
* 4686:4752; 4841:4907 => 1.02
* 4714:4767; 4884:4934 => 1.11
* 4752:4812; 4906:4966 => 1.25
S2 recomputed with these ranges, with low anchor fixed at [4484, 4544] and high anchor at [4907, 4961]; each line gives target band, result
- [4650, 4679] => -4.7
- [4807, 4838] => 1.6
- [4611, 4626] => -3.6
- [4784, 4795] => 1.2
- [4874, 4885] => 0.5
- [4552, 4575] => -4.1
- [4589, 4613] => -4.6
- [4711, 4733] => -2.2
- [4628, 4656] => -4.3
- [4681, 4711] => -3.4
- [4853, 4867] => 0.0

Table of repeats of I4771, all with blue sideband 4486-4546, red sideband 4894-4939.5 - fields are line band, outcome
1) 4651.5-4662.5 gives -2.2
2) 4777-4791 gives 2.6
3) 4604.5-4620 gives -3.7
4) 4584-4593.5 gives -1.4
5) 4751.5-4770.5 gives 1.4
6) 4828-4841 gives 1.1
